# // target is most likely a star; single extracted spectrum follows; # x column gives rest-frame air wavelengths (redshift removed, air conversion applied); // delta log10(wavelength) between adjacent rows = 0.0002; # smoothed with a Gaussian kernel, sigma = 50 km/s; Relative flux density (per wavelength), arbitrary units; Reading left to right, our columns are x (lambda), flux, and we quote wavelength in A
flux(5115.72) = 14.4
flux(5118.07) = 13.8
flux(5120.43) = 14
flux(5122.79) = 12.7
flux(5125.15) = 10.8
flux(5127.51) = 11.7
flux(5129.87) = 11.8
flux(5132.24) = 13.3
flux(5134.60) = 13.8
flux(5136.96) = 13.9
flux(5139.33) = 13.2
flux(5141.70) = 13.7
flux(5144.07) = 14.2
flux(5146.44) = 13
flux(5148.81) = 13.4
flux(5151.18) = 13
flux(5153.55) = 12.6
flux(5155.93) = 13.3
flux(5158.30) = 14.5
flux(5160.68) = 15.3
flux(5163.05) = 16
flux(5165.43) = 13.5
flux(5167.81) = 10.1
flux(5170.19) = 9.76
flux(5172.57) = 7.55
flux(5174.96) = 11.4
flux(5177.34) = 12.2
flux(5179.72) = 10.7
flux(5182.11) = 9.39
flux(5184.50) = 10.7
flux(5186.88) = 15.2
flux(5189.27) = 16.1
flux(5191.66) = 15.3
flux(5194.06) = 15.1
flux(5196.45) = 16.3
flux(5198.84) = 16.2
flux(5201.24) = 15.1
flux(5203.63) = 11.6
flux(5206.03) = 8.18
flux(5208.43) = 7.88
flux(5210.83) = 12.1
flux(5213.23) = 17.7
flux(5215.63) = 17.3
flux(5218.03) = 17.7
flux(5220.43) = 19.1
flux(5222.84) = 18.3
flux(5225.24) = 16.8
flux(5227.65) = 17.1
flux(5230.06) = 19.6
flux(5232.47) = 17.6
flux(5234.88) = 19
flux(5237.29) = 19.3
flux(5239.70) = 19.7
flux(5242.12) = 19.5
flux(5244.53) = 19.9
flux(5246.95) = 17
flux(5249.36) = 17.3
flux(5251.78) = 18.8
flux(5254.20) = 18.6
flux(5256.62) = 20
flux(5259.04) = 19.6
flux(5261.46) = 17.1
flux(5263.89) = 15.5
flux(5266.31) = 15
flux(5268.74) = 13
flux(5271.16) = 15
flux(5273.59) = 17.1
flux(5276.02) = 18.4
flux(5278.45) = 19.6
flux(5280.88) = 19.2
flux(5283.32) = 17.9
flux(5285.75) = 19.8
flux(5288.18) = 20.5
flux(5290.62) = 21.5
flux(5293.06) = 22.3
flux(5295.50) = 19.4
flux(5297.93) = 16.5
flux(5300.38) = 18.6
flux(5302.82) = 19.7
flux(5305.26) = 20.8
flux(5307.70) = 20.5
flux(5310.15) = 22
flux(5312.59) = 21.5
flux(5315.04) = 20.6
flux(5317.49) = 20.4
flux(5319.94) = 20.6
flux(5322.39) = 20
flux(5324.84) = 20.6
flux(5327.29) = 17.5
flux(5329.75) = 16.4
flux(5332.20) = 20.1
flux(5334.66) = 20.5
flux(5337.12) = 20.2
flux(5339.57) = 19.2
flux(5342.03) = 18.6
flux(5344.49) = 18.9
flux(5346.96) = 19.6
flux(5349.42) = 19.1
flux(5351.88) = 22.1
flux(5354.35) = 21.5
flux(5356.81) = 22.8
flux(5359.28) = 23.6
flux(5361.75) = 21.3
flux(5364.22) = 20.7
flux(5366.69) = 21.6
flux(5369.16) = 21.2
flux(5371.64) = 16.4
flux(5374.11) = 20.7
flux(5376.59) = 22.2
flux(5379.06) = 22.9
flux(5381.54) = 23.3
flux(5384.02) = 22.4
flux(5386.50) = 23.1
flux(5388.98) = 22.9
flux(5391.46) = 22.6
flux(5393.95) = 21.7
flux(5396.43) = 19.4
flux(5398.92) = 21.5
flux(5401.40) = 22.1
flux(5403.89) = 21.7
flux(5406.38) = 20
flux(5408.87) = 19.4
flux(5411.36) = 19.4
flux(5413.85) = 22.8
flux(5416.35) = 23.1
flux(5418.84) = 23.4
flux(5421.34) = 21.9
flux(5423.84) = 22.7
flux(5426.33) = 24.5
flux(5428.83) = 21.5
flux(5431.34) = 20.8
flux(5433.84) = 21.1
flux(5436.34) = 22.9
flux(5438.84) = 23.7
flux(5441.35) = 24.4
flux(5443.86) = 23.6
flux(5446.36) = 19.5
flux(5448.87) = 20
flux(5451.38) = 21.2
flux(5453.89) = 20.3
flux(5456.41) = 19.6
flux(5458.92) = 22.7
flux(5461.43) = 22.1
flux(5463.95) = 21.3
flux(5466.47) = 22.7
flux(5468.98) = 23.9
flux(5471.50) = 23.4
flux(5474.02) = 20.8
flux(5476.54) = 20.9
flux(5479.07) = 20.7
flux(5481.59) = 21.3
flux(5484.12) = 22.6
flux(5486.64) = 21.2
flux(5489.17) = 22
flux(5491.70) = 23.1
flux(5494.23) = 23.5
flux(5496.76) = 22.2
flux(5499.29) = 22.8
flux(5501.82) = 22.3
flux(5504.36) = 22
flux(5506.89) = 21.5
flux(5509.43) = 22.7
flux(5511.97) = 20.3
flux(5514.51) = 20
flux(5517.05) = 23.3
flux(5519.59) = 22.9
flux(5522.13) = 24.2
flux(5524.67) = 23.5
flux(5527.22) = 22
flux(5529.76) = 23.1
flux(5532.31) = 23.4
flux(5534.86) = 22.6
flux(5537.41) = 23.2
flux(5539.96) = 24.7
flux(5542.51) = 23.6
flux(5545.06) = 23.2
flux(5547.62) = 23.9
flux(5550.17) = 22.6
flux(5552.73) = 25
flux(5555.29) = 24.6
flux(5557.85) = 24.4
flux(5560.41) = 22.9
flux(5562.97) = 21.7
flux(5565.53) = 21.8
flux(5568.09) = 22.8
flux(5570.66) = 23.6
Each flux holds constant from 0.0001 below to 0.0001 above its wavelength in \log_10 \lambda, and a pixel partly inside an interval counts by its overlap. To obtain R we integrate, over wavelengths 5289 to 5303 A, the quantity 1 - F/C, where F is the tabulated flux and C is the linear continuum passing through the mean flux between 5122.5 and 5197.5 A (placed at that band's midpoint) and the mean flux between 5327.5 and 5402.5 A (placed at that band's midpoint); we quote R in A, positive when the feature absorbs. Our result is -1.1 A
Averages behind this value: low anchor 12.9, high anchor 20.9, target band 19.7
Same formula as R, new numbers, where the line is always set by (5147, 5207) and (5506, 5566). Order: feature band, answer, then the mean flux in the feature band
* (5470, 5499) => -0.6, 22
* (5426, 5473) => -3.3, 22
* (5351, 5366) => -3.3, 22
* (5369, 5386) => -2.6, 21.4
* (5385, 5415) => -3.5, 21.4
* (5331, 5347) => -1.9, 19.6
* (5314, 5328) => -2.5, 20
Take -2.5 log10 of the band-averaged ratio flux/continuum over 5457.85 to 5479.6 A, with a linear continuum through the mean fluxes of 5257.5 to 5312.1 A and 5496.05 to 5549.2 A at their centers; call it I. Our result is -0.01 mag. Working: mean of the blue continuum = 18.6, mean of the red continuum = 22.7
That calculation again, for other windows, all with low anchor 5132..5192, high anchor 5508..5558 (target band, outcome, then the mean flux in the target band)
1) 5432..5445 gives -0.13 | 23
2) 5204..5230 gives -0.06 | 15.3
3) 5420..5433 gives -0.11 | 22.2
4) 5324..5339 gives -0.10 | 19.2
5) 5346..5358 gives -0.16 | 21.1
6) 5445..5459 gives 0.03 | 20.4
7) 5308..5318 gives -0.23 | 21.1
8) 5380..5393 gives -0.20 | 22.8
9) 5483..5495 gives -0.03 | 22.4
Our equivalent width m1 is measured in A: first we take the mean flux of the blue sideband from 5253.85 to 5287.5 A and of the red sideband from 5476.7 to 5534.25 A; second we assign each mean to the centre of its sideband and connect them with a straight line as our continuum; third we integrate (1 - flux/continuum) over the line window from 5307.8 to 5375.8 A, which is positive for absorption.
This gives -4.7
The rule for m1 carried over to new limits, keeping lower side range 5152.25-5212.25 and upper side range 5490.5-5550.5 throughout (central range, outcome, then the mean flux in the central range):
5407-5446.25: -4.4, 22.2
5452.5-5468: -0.4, 21.5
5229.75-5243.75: -4.7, 19.1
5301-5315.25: -3.8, 20.8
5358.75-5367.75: -1.8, 21.7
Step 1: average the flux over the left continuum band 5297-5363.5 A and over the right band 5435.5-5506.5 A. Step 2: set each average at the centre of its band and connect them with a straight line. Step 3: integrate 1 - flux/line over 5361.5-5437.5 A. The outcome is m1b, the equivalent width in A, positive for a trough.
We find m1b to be -2.14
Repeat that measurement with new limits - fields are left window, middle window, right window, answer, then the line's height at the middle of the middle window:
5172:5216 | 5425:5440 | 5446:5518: -1.62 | 20.2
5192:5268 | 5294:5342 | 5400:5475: -2.06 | 18.9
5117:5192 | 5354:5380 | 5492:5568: -3.98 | 18.5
